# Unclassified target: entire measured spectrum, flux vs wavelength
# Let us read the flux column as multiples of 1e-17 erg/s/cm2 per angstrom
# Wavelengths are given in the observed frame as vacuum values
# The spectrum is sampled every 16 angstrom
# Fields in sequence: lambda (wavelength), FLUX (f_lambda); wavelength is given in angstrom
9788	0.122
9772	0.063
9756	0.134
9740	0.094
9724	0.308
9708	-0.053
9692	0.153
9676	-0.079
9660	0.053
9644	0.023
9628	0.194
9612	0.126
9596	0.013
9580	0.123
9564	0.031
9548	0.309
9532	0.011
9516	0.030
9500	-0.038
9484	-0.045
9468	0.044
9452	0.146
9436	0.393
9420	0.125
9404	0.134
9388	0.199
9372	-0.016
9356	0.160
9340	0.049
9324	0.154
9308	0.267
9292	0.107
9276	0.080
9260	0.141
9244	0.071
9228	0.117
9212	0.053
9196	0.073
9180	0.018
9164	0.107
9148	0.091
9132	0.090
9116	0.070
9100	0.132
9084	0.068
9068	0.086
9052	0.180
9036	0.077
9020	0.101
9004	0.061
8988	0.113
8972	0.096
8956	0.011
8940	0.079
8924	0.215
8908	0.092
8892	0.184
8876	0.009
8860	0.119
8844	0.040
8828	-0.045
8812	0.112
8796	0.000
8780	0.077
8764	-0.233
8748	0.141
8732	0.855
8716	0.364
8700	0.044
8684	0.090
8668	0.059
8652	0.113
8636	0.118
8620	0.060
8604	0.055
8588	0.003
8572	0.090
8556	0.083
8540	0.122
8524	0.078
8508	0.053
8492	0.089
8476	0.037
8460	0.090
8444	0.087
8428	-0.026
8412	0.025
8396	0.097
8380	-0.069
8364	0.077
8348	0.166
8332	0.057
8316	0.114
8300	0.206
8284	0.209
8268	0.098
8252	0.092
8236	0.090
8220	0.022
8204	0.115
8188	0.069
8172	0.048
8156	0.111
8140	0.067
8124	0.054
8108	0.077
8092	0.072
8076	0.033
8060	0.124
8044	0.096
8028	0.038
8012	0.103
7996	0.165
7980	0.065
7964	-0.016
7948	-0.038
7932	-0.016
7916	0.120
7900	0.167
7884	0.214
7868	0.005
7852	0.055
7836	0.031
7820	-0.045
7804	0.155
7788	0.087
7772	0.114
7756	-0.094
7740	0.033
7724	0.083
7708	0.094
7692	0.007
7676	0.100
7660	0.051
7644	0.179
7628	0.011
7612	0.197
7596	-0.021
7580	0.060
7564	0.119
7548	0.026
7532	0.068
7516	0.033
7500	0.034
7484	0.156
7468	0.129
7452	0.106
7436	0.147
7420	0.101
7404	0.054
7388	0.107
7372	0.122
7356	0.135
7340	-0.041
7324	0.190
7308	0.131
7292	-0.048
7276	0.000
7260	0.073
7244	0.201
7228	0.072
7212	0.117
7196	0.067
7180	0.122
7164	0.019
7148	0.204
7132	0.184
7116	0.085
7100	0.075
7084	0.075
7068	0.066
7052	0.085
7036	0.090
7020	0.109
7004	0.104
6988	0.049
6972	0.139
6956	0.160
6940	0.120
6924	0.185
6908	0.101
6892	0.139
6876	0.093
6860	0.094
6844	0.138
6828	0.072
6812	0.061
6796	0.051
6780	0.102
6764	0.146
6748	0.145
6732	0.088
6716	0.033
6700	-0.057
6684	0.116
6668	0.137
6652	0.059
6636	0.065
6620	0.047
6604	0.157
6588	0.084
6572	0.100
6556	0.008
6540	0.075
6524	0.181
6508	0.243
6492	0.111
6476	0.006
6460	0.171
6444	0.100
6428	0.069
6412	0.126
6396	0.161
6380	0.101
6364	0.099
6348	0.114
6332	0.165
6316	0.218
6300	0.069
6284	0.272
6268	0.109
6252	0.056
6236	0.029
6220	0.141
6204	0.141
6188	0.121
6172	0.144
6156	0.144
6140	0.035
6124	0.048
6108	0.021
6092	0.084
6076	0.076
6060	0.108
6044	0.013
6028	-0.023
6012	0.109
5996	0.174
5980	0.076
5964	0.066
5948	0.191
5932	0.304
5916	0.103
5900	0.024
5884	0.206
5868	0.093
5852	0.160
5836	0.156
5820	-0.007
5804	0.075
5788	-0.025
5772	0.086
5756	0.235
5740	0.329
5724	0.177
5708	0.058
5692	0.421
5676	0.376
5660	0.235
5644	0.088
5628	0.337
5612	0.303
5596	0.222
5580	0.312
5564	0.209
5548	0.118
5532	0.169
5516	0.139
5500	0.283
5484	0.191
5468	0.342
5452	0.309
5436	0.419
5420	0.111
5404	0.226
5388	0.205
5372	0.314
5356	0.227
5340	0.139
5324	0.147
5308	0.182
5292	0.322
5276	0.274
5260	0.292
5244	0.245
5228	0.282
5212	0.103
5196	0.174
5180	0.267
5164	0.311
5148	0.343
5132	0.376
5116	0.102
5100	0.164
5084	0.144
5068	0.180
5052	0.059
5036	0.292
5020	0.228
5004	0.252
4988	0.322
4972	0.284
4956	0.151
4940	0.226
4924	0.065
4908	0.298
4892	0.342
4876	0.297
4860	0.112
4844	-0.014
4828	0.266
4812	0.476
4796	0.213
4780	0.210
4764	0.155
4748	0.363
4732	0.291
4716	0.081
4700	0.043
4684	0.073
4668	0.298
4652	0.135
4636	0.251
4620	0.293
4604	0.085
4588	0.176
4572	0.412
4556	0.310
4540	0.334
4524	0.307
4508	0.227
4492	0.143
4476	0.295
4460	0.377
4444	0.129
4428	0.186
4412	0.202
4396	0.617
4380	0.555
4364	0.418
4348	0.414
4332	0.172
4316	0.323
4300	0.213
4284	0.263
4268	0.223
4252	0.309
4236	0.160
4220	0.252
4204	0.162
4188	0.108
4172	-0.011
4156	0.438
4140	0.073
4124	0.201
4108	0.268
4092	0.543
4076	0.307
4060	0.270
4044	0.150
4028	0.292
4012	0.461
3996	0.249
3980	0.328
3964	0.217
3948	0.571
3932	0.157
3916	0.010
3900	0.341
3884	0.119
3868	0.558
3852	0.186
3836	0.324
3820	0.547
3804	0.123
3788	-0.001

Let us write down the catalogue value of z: 1.341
